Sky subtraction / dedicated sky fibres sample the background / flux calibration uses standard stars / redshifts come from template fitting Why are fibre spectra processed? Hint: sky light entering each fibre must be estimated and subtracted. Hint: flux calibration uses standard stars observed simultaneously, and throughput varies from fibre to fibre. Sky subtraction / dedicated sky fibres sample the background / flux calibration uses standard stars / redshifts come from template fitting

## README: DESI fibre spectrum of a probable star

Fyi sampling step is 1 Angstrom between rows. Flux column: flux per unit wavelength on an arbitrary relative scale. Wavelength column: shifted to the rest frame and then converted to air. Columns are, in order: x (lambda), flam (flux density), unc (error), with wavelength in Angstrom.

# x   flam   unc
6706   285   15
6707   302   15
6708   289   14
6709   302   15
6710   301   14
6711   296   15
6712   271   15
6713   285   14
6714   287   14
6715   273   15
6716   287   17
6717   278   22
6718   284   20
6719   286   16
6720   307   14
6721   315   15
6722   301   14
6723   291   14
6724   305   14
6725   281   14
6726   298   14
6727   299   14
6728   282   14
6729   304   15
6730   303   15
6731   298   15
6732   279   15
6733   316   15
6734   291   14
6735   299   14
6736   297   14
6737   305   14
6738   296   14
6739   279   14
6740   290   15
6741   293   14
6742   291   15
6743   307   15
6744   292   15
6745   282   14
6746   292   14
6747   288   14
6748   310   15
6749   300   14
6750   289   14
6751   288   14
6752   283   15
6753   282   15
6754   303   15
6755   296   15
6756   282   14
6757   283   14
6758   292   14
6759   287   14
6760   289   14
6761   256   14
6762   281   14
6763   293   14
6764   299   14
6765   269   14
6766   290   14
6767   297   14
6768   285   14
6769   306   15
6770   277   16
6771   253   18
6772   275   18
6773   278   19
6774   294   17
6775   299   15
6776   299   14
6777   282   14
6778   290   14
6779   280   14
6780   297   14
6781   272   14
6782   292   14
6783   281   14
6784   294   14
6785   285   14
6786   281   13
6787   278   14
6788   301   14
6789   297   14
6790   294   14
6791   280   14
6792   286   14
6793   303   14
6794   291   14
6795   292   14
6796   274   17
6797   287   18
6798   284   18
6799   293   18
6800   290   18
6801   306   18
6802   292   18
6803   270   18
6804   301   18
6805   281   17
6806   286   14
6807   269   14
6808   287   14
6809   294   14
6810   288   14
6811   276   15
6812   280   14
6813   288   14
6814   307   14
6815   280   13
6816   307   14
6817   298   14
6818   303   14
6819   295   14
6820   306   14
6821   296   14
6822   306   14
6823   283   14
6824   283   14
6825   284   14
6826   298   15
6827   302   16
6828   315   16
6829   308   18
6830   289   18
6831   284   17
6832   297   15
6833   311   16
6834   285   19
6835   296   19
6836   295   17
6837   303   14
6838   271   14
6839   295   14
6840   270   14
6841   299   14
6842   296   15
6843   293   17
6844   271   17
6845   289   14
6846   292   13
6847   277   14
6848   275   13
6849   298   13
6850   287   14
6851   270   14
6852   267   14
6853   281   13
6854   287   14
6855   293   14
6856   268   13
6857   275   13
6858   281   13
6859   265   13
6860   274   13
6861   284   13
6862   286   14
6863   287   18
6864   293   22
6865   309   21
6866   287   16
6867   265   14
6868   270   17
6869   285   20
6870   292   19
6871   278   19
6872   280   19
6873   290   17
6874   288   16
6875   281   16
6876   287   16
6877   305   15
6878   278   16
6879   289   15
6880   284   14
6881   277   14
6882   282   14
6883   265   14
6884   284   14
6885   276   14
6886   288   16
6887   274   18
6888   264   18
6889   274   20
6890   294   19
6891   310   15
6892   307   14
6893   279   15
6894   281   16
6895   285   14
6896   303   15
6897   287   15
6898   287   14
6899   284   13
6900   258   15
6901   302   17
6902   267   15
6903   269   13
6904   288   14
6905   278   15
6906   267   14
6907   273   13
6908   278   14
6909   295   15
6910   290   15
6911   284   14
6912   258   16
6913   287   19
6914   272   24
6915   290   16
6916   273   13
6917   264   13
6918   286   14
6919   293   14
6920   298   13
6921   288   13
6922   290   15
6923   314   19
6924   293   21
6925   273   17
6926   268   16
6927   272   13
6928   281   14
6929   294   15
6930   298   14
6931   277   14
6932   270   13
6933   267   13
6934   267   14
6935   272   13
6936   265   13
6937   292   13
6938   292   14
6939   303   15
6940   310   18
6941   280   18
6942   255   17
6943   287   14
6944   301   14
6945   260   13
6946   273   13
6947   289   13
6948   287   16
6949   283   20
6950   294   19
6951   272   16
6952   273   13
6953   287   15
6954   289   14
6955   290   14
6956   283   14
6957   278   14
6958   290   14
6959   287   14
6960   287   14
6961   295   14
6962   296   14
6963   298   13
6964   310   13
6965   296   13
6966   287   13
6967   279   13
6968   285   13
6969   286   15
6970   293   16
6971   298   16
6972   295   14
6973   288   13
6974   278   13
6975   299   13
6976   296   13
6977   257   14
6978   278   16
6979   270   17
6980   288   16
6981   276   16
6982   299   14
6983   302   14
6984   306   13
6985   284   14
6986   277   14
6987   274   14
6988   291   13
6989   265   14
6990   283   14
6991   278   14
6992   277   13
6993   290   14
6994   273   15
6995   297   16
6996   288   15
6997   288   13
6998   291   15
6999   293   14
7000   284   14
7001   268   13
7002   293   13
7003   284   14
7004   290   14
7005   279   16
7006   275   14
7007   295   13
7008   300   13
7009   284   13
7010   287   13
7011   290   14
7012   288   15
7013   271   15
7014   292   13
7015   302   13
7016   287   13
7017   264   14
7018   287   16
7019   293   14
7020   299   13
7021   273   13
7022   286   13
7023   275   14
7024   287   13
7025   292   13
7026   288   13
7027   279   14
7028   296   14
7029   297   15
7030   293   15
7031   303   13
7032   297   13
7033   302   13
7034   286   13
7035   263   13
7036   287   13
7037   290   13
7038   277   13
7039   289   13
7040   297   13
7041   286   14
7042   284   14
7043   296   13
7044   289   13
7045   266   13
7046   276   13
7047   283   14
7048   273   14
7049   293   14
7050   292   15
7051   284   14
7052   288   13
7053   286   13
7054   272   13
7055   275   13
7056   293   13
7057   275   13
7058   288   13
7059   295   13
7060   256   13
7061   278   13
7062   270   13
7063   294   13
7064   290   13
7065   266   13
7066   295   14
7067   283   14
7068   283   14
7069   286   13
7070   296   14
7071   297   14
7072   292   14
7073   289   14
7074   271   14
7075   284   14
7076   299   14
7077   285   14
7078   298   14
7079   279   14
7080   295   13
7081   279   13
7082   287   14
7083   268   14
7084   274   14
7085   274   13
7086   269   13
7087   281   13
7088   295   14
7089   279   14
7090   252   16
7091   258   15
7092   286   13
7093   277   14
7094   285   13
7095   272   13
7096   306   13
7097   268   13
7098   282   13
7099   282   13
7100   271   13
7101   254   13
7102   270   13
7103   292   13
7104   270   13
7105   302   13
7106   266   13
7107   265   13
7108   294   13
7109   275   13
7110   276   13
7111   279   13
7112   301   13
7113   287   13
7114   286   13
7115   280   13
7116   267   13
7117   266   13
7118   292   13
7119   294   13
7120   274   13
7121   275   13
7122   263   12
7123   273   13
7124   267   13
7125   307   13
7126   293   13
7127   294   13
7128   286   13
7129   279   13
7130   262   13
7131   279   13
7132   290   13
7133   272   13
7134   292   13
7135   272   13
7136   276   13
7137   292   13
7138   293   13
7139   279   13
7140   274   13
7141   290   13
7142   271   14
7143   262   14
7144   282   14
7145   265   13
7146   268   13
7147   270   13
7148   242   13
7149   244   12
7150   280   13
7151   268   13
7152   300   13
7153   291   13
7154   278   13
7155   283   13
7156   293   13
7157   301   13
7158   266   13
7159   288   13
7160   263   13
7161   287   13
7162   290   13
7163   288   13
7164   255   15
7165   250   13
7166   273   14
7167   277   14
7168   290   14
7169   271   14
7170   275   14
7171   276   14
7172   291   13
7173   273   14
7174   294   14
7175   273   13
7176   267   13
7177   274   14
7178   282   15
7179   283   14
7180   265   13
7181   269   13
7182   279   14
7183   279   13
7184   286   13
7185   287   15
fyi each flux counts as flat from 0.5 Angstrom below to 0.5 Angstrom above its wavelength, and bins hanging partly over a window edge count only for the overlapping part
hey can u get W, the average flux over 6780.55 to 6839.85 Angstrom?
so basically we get 291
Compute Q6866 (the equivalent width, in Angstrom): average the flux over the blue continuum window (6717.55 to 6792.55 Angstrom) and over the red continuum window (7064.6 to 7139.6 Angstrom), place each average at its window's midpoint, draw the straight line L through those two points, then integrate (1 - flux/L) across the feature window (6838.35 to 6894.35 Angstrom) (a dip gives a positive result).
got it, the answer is 0.76 Angstrom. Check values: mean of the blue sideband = 290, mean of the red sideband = 281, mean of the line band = 283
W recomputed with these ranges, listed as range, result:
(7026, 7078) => 286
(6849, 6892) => 283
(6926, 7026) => 285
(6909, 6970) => 284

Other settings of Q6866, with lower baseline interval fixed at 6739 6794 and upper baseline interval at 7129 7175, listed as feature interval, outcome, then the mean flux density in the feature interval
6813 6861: -0.5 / 289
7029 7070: -0.7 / 285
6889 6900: -0.2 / 289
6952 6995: -0.7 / 287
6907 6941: 0.1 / 283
